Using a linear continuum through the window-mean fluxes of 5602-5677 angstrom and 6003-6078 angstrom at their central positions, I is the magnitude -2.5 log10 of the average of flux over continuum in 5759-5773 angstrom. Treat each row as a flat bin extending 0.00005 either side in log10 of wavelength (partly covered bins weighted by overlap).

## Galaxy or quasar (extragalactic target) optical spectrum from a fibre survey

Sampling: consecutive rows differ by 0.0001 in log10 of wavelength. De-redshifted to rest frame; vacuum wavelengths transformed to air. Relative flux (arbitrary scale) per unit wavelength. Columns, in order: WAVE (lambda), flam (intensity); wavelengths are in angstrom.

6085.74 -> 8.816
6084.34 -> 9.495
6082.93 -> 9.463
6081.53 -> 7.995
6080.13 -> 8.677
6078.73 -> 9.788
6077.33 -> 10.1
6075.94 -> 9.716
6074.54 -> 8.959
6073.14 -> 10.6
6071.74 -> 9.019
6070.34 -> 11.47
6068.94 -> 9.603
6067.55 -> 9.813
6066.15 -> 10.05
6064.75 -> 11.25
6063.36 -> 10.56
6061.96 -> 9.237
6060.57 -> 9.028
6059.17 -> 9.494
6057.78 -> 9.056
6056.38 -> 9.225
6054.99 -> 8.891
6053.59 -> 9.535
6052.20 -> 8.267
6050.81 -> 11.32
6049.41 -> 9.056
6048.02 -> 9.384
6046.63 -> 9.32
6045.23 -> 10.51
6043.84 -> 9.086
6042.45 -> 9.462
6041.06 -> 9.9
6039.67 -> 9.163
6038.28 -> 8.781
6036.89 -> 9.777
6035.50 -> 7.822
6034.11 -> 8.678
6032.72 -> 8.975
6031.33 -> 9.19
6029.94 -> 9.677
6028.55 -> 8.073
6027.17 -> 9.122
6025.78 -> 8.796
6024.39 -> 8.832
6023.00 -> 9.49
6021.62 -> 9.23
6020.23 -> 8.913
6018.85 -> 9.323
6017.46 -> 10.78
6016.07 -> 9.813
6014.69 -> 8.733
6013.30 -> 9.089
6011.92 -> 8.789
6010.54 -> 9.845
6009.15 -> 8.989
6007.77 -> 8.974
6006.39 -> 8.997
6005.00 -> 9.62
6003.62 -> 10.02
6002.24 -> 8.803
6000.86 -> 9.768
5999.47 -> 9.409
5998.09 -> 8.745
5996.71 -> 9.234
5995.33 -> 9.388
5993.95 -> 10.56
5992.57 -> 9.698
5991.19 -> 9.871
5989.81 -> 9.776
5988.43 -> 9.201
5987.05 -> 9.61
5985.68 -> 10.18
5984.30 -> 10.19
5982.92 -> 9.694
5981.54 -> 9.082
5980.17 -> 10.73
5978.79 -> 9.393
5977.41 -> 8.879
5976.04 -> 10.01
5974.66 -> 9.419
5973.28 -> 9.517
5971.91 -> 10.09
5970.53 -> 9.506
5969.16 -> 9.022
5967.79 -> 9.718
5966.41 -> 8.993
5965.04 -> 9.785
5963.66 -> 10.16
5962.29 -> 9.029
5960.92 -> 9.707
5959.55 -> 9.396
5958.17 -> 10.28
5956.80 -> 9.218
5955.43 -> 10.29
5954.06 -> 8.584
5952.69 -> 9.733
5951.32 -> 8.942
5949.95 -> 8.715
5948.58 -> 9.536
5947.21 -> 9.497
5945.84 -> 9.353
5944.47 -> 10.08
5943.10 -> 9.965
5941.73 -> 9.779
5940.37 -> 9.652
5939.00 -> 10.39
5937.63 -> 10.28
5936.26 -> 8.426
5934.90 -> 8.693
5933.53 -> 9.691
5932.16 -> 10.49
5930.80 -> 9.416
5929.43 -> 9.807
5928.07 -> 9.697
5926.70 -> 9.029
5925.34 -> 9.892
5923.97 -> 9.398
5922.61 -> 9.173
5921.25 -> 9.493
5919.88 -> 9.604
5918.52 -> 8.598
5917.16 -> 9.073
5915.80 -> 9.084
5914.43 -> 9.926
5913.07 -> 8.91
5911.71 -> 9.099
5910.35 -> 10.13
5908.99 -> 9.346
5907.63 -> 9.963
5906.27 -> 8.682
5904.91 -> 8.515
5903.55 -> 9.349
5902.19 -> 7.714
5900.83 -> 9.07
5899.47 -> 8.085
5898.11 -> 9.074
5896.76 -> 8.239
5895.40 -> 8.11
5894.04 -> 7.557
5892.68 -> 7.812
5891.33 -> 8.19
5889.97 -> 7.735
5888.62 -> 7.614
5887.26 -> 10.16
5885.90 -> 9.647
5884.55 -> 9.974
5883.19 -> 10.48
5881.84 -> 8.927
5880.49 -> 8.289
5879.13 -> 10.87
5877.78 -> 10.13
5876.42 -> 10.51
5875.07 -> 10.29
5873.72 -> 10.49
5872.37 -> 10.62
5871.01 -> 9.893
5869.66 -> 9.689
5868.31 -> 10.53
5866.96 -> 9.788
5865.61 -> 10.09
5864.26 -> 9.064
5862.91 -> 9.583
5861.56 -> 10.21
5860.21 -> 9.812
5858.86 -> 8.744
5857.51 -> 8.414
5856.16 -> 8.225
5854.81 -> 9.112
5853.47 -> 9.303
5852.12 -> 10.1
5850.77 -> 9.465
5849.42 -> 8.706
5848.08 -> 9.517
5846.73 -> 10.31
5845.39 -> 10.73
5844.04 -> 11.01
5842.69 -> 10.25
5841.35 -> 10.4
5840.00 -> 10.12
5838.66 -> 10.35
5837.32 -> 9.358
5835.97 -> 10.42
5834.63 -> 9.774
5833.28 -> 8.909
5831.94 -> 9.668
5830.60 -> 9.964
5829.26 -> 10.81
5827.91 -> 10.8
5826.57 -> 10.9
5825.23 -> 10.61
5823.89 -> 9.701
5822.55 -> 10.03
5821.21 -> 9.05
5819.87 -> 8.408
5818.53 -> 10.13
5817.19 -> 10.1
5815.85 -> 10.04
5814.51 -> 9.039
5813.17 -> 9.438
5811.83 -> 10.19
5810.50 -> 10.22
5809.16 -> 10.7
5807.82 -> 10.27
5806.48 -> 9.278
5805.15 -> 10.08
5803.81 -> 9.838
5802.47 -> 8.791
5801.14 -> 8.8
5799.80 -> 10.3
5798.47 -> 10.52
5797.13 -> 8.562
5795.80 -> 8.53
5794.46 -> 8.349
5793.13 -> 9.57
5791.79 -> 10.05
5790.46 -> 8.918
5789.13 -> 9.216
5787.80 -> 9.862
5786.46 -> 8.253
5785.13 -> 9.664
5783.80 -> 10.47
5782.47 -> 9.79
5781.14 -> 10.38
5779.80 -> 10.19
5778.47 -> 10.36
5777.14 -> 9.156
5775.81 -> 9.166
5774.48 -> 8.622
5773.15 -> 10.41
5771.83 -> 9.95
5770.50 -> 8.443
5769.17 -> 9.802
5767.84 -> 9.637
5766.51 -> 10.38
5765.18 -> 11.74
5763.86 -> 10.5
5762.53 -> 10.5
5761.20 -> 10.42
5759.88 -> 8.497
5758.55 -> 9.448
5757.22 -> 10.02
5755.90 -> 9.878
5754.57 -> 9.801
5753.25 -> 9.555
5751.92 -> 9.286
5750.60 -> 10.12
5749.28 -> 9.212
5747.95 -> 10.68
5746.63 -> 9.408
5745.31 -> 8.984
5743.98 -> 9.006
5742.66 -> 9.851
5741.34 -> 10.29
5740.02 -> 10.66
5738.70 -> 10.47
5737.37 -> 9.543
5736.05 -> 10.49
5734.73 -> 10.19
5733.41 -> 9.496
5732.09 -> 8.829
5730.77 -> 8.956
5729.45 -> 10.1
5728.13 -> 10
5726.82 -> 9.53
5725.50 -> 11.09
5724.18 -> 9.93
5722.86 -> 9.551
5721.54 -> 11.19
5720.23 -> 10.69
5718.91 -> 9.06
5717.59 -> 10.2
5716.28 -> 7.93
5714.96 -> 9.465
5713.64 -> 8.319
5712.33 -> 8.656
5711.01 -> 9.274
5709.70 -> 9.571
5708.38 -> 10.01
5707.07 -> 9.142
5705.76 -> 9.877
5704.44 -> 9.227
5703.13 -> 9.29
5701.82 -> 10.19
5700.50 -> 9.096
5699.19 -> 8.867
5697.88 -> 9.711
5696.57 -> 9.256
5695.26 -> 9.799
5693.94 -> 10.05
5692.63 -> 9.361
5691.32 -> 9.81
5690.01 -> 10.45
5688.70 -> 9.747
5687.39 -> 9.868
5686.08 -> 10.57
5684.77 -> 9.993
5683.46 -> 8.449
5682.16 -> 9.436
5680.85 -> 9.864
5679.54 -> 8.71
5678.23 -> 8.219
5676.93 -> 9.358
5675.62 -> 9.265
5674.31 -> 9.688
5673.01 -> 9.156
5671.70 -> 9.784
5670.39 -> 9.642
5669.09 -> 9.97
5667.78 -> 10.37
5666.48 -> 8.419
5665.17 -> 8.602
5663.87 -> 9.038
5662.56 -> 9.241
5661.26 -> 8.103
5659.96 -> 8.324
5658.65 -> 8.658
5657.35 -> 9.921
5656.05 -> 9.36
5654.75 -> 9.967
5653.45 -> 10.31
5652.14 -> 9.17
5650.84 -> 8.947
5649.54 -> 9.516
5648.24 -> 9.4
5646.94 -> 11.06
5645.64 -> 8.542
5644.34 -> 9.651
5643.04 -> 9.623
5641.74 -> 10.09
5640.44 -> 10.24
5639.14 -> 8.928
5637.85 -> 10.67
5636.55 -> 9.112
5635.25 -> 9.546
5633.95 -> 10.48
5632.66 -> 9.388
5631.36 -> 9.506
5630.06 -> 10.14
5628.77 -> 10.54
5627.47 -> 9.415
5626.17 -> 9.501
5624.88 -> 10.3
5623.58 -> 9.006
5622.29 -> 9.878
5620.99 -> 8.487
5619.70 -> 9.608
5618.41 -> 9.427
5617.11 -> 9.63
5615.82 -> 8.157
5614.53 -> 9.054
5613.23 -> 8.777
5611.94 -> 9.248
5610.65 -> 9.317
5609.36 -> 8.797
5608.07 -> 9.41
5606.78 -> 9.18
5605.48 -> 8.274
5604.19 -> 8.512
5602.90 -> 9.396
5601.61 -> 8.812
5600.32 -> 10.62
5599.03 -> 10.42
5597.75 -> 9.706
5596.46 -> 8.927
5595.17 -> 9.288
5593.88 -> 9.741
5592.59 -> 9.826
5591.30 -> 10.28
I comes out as -0.07 mag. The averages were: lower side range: 9.4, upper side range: 9.43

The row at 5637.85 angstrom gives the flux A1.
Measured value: 10.67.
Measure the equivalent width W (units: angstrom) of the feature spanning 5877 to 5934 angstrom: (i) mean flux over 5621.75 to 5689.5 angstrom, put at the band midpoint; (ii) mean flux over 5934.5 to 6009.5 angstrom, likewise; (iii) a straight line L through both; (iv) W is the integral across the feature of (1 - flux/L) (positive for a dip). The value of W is 2.3 angstrom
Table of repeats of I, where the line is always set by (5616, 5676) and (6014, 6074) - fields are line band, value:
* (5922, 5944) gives -0.017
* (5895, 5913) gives 0.068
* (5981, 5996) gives -0.034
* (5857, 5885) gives -0.041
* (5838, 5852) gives -0.068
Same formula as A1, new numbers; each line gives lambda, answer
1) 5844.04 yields 11.01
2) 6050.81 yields 11.32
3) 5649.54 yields 9.516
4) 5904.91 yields 8.515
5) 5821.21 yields 9.05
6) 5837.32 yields 9.358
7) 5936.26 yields 8.426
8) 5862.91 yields 9.583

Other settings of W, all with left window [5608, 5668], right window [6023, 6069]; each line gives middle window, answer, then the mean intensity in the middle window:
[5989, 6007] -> -0.3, 9.53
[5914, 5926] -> 0.0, 9.34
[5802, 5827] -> -1.2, 9.83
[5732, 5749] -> -0.8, 9.85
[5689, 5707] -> -0.4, 9.6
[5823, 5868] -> -2.1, 9.83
